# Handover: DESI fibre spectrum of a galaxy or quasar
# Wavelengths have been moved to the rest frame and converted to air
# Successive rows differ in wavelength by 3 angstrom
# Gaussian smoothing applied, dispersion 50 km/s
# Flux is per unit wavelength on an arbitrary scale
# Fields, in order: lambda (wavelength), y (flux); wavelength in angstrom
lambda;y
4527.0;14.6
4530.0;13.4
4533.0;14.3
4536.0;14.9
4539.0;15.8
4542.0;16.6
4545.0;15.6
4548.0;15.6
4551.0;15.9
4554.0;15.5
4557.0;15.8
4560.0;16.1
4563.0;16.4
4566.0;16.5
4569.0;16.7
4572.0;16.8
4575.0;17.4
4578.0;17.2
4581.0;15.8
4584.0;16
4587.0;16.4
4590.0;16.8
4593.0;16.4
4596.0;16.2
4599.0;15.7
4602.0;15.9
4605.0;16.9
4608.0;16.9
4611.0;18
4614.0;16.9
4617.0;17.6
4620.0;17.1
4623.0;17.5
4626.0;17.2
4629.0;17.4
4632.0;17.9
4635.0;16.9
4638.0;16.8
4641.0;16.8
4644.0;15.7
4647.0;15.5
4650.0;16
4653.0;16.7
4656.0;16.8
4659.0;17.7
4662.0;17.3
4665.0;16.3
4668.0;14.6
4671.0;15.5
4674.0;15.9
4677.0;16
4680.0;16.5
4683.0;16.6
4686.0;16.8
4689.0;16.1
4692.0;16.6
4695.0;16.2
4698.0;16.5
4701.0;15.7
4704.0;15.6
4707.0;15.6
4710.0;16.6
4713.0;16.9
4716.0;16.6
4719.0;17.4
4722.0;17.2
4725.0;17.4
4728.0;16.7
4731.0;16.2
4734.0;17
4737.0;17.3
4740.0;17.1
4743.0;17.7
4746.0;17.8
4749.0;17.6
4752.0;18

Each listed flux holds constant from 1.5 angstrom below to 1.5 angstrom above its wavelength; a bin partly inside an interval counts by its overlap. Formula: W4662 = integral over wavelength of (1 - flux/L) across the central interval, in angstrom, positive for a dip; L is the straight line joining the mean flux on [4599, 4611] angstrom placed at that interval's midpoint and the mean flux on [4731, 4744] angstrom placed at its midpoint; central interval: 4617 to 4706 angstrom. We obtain 1.8 angstrom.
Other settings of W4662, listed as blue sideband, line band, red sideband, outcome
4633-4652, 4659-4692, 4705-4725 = 0.5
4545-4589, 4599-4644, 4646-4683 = -2.1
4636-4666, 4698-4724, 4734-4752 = 1.1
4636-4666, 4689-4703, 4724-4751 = 0.6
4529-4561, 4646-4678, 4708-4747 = 0.5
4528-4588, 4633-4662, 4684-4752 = -0.4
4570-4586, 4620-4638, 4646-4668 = -0.8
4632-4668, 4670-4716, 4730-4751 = 1.8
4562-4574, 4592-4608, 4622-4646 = 0.5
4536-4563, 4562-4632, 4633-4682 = -3.2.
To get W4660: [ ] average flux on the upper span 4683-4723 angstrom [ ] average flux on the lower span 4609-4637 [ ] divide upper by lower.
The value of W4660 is 0.95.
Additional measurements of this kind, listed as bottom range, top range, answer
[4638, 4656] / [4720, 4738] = 1.04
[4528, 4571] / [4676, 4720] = 1.05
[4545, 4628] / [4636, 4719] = 0.99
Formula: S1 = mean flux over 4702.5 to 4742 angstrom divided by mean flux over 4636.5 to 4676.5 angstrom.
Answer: 1.0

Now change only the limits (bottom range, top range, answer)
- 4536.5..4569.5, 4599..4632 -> 1.07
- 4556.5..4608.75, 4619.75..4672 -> 1.01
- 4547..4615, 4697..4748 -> 1.02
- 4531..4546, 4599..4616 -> 1.10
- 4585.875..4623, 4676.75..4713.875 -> 0.97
